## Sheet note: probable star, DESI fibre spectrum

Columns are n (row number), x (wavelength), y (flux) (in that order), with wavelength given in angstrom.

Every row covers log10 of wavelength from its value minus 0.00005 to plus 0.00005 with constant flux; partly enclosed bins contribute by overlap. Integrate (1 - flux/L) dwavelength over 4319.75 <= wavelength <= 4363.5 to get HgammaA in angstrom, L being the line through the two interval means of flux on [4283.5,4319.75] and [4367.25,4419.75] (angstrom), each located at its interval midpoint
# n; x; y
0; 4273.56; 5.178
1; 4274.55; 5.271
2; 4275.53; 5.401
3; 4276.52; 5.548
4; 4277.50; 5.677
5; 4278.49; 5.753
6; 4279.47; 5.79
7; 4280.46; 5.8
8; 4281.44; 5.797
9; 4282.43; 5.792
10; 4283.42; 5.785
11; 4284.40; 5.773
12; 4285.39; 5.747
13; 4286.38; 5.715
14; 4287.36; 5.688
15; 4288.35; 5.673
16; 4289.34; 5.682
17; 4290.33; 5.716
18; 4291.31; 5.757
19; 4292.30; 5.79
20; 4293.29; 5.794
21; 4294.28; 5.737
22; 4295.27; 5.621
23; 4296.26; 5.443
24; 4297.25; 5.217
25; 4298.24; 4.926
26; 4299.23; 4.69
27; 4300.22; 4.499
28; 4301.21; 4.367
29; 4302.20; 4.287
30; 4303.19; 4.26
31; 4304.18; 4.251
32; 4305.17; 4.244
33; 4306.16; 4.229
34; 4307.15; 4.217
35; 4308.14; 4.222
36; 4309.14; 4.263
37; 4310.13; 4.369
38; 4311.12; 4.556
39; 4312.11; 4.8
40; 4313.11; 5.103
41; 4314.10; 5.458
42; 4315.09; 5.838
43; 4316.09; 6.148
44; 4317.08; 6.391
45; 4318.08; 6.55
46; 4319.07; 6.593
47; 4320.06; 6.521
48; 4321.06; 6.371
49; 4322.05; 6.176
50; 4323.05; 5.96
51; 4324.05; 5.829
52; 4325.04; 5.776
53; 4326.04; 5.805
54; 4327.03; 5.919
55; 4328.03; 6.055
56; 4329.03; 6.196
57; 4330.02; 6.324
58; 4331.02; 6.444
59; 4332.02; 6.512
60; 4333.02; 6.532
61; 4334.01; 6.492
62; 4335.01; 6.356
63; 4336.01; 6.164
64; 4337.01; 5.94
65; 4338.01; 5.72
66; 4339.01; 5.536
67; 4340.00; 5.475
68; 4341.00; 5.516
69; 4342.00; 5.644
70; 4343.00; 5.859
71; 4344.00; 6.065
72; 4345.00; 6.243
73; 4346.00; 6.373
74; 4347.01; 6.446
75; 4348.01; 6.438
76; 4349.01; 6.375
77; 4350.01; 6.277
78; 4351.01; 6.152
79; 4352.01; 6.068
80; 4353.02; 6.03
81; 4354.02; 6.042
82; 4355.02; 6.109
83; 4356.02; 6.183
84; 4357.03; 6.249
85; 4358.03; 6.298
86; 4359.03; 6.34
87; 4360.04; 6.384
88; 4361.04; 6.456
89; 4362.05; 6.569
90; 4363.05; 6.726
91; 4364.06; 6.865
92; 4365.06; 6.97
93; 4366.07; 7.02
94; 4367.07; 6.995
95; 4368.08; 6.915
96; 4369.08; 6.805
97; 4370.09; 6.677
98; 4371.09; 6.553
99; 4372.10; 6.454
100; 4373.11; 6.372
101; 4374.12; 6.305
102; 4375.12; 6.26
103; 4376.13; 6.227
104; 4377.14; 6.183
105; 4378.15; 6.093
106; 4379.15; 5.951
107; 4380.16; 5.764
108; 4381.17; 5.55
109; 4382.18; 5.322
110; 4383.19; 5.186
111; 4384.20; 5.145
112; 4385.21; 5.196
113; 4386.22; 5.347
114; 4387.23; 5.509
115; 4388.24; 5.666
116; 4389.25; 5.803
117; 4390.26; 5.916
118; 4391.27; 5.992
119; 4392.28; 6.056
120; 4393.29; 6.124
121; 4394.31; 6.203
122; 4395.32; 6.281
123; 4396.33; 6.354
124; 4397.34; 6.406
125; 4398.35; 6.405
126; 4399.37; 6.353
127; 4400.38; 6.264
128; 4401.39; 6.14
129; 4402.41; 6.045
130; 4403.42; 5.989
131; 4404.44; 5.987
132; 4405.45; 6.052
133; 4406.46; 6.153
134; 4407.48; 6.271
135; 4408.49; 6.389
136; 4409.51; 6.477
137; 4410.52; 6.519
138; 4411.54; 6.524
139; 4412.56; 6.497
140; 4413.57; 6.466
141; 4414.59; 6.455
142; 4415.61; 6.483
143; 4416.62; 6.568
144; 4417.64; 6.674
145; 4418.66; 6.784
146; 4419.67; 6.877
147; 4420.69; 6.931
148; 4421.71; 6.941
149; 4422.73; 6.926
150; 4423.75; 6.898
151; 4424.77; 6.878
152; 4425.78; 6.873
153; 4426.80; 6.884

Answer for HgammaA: -4.03 angstrom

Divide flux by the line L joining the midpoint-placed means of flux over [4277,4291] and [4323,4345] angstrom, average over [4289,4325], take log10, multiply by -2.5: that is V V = 0.12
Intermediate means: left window 5.74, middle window 5.28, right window 6.01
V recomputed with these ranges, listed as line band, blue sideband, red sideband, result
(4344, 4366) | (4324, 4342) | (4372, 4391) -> -0.08 mag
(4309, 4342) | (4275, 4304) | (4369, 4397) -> -0.05 mag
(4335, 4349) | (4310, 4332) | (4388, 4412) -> 0.00 mag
